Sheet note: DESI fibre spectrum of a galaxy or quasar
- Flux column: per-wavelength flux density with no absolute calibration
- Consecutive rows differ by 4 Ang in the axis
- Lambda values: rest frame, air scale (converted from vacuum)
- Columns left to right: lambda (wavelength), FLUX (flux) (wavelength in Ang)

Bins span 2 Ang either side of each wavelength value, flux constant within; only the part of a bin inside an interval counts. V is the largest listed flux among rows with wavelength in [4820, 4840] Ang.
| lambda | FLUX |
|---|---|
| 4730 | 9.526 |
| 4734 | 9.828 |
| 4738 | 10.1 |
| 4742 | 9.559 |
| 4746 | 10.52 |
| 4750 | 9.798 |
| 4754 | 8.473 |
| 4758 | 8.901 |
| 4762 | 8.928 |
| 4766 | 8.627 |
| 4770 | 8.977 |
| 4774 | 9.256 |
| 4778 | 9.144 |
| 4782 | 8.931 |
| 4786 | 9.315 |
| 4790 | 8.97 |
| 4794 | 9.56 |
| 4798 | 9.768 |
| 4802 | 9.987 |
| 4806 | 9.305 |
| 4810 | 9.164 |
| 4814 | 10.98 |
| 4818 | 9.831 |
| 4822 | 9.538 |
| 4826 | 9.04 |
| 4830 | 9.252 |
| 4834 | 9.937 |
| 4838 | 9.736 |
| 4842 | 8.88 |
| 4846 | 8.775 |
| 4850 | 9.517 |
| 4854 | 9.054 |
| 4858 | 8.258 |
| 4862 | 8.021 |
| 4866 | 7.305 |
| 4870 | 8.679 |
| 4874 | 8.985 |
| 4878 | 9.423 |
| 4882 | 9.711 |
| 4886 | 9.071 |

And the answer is 9.937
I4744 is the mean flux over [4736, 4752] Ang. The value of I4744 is 9.99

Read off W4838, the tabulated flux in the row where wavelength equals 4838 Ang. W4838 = 9.736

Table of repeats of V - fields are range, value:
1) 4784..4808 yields 9.987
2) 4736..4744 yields 10.1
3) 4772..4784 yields 9.256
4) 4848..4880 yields 9.517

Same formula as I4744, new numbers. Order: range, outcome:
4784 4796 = 9.28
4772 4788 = 9.16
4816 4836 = 9.52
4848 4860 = 8.94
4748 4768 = 8.95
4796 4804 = 9.88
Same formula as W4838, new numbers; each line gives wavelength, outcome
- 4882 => 9.711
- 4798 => 9.768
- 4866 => 7.305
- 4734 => 9.828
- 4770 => 8.977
